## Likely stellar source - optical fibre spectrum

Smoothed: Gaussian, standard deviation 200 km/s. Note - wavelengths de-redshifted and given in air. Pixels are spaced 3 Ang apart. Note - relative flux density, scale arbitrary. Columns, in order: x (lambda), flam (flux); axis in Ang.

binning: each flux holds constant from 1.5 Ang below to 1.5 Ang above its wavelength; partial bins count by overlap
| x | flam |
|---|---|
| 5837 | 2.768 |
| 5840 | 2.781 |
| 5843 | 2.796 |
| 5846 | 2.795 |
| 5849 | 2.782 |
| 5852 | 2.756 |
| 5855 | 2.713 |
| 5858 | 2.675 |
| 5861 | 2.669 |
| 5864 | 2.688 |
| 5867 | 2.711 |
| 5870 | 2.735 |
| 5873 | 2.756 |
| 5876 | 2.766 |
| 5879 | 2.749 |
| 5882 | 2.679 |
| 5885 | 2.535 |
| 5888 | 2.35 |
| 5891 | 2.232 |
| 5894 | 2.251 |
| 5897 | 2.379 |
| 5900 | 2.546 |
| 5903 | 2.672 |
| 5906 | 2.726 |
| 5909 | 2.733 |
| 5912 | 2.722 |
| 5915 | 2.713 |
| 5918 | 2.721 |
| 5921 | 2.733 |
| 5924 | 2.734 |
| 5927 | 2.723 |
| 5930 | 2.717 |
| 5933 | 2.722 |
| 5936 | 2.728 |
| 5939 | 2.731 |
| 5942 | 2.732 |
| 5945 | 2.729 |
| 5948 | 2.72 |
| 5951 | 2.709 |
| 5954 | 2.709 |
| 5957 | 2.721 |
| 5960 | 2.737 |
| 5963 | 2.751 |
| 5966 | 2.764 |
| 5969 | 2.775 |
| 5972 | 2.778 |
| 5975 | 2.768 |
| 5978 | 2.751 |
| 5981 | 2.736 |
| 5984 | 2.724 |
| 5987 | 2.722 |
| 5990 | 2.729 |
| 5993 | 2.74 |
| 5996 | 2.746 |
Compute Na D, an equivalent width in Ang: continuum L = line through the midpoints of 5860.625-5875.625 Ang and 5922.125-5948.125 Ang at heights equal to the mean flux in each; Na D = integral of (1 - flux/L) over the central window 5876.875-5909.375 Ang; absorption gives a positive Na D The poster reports 2.3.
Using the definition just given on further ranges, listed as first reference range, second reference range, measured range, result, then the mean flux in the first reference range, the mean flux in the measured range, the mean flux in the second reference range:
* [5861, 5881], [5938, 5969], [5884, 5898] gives 1.99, 2.73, 2.34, 2.73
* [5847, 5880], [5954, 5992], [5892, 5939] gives 1.43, 2.73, 2.65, 2.74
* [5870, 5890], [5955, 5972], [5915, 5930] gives -0.17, 2.64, 2.73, 2.75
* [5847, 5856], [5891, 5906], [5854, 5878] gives -0.45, 2.75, 2.71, 2.47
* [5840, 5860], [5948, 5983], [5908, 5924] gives 0.13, 2.75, 2.73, 2.74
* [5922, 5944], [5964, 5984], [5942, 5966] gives 0.13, 2.73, 2.73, 2.76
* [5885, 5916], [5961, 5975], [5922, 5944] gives -0.70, 2.53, 2.73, 2.77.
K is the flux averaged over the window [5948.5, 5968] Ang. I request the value 2.73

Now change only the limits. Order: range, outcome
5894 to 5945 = 2.68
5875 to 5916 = 2.57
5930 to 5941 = 2.73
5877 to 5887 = 2.64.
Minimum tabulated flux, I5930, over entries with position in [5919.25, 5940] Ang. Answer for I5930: 2.717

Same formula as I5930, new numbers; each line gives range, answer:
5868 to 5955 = 2.232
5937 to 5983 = 2.709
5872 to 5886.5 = 2.535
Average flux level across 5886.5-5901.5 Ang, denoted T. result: 2.35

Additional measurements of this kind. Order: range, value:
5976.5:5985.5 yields 2.74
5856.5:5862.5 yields 2.67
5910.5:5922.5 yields 2.72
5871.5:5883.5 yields 2.74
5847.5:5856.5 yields 2.75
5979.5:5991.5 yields 2.73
